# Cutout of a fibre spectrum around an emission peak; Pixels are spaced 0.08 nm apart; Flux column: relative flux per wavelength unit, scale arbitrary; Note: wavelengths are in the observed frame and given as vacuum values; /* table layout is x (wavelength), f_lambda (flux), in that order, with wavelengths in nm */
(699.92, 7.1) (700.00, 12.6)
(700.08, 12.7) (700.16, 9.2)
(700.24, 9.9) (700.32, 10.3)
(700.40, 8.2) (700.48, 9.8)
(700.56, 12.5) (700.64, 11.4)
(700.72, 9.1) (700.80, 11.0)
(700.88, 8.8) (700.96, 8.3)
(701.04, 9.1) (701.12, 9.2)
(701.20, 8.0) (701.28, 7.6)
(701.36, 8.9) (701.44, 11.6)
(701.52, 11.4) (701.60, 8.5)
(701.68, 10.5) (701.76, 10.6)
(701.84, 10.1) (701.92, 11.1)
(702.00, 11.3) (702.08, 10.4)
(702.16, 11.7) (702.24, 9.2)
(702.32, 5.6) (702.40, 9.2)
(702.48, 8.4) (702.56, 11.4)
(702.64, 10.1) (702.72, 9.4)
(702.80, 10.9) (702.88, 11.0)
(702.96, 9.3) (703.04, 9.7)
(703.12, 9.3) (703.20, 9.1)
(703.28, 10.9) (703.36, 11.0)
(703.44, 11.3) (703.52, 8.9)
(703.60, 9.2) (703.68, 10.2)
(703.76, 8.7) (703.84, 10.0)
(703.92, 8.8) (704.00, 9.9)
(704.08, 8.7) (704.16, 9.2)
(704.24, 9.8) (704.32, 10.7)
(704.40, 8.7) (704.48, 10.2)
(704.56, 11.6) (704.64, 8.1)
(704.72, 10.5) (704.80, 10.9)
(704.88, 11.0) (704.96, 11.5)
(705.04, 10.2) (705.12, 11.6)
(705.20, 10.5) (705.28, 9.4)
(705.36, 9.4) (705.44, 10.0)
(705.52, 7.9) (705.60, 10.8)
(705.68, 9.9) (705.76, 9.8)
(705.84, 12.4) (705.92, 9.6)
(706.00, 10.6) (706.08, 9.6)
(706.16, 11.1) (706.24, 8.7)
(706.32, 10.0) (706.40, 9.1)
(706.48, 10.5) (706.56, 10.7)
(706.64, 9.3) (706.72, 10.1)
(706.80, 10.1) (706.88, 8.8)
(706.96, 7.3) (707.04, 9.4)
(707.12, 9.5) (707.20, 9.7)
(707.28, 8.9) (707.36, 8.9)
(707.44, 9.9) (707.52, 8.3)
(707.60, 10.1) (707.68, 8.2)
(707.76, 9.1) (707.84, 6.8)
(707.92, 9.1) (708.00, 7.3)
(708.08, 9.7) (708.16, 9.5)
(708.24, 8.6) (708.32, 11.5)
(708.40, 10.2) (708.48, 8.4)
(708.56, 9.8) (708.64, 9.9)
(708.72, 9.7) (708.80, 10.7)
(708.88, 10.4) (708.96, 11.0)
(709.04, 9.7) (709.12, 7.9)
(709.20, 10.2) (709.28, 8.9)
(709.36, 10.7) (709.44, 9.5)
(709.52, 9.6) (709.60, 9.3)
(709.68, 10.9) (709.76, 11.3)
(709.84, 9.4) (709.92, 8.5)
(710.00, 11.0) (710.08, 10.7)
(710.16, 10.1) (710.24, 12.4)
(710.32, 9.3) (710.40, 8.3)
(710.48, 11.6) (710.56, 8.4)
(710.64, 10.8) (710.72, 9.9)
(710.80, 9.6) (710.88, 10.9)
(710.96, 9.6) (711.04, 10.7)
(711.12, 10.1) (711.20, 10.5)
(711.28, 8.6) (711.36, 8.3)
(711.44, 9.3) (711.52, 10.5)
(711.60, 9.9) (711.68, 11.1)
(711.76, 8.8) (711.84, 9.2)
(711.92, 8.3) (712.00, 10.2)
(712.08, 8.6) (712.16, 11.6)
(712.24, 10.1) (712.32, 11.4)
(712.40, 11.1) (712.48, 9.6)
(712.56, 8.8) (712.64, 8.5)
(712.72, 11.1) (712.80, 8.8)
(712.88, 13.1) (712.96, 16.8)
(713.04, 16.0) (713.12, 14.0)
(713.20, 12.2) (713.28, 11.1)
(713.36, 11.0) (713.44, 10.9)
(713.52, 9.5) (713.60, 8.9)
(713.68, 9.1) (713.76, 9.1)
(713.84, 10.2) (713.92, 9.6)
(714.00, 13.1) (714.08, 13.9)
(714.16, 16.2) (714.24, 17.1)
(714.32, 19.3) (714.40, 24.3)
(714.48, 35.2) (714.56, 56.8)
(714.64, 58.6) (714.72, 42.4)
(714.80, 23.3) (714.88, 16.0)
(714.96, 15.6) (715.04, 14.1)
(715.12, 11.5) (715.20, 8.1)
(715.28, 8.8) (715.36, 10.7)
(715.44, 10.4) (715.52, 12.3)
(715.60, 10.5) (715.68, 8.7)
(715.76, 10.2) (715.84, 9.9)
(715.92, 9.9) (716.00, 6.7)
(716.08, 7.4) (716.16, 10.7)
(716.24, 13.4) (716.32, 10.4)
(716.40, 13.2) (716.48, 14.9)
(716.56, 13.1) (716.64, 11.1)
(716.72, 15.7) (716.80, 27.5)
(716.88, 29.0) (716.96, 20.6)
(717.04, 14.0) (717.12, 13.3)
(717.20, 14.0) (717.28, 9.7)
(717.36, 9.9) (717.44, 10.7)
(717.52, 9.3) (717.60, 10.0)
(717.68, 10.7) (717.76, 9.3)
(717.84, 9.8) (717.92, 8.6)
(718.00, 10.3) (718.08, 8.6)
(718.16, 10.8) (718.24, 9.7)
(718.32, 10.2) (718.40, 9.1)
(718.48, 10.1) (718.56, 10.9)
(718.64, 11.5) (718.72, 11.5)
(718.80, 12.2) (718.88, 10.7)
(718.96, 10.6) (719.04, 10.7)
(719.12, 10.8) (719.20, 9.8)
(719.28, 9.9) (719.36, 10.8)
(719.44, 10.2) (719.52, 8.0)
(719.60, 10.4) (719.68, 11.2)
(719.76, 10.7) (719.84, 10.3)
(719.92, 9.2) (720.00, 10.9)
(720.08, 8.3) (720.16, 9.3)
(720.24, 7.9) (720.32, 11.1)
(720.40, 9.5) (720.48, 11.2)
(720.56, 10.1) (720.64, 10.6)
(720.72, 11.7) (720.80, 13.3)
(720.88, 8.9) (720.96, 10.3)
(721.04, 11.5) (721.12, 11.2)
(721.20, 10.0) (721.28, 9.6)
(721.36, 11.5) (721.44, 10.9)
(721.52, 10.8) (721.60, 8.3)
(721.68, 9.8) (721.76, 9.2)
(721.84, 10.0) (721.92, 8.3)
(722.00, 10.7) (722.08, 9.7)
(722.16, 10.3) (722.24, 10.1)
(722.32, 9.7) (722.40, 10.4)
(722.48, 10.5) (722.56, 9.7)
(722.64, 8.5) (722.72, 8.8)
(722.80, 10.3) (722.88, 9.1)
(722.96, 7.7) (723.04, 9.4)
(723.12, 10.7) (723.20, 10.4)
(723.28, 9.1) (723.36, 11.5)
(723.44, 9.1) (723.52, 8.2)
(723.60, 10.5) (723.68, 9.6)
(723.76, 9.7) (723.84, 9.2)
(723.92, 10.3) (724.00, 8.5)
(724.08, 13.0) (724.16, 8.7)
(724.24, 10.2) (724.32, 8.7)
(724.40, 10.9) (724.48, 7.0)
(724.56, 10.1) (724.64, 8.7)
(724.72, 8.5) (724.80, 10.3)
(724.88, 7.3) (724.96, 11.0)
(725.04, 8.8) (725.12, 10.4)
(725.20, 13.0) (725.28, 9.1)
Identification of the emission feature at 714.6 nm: H-alpha 6563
